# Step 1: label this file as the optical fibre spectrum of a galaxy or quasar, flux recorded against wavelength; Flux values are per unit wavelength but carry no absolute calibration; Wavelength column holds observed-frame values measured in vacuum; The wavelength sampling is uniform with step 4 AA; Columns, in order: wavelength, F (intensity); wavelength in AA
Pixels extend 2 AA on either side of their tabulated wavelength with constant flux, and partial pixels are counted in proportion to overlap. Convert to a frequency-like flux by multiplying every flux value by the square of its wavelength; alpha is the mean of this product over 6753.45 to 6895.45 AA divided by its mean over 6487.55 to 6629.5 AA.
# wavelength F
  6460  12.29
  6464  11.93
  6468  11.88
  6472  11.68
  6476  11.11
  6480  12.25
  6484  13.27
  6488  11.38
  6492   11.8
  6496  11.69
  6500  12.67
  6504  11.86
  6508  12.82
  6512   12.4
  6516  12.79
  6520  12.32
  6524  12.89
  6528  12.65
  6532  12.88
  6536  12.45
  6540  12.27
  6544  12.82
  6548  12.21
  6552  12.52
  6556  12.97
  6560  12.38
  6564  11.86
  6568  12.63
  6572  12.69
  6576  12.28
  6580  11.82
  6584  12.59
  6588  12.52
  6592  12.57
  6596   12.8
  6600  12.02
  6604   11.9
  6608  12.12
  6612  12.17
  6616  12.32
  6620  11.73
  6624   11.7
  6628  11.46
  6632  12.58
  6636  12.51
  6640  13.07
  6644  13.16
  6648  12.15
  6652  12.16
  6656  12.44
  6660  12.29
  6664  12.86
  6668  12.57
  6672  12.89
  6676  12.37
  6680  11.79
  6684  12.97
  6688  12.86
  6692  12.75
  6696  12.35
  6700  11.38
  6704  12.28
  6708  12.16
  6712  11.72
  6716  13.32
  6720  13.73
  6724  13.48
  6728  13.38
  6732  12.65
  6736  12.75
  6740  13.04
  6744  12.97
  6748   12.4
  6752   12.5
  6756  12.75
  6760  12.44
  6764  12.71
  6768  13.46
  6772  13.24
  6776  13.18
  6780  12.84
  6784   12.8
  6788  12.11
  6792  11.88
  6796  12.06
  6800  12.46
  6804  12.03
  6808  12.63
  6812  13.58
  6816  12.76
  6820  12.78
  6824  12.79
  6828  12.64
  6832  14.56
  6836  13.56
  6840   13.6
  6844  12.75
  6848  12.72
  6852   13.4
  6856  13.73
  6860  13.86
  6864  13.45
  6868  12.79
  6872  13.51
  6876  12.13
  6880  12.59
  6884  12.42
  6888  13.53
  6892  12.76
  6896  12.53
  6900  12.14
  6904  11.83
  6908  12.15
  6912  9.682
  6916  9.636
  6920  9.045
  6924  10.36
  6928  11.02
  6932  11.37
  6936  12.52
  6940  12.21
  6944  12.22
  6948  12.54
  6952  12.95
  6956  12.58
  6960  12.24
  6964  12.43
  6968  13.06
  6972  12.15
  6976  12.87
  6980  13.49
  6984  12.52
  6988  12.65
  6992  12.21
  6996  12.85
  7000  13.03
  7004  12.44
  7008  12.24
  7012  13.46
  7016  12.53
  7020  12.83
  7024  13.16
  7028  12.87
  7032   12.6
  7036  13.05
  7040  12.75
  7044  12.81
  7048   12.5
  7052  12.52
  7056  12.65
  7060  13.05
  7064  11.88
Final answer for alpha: 1.14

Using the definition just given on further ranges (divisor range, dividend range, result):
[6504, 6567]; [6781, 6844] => 1.11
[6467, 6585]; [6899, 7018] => 1.11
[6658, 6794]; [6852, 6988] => 1.03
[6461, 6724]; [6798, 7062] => 1.12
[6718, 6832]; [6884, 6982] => 0.98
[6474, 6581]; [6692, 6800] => 1.09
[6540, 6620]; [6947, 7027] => 1.16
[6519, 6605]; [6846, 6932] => 1.07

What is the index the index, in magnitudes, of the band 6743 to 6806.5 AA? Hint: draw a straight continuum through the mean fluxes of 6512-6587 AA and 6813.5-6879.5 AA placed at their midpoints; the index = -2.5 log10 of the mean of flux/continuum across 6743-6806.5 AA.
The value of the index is 0.034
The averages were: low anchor 12.5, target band 12.6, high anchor 13.2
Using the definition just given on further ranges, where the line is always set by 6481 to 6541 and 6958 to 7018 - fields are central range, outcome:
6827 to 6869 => -0.067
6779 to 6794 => 0.016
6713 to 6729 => -0.071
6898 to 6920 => 0.160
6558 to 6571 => 0.010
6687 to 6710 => 0.021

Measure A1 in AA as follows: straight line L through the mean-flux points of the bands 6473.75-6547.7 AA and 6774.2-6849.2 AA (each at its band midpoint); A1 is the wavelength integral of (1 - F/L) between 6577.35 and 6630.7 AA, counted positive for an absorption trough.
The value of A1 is 1.5 AA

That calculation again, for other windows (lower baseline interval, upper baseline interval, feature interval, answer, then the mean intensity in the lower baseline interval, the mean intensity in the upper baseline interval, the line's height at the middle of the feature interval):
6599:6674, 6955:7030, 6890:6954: 5.5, 12.3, 12.7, 12.6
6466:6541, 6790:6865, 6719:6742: -0.7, 12.3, 13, 12.8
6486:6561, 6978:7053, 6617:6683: 0.7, 12.4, 12.8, 12.5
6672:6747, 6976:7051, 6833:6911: -1.1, 12.7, 12.8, 12.7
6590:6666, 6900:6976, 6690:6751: -2.8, 12.3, 11.7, 12.1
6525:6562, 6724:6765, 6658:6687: 0.4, 12.6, 12.8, 12.7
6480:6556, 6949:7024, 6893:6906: 0.5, 12.4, 12.7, 12.7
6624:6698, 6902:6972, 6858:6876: -2.1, 12.5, 11.7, 11.9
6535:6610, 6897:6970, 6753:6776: -1.7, 12.4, 11.7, 12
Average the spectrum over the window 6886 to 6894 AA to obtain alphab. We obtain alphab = 13.1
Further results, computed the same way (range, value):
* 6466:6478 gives 11.6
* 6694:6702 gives 11.9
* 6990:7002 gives 12.7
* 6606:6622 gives 12.1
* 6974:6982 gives 13.2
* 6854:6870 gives 13.5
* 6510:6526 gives 12.6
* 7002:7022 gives 12.7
